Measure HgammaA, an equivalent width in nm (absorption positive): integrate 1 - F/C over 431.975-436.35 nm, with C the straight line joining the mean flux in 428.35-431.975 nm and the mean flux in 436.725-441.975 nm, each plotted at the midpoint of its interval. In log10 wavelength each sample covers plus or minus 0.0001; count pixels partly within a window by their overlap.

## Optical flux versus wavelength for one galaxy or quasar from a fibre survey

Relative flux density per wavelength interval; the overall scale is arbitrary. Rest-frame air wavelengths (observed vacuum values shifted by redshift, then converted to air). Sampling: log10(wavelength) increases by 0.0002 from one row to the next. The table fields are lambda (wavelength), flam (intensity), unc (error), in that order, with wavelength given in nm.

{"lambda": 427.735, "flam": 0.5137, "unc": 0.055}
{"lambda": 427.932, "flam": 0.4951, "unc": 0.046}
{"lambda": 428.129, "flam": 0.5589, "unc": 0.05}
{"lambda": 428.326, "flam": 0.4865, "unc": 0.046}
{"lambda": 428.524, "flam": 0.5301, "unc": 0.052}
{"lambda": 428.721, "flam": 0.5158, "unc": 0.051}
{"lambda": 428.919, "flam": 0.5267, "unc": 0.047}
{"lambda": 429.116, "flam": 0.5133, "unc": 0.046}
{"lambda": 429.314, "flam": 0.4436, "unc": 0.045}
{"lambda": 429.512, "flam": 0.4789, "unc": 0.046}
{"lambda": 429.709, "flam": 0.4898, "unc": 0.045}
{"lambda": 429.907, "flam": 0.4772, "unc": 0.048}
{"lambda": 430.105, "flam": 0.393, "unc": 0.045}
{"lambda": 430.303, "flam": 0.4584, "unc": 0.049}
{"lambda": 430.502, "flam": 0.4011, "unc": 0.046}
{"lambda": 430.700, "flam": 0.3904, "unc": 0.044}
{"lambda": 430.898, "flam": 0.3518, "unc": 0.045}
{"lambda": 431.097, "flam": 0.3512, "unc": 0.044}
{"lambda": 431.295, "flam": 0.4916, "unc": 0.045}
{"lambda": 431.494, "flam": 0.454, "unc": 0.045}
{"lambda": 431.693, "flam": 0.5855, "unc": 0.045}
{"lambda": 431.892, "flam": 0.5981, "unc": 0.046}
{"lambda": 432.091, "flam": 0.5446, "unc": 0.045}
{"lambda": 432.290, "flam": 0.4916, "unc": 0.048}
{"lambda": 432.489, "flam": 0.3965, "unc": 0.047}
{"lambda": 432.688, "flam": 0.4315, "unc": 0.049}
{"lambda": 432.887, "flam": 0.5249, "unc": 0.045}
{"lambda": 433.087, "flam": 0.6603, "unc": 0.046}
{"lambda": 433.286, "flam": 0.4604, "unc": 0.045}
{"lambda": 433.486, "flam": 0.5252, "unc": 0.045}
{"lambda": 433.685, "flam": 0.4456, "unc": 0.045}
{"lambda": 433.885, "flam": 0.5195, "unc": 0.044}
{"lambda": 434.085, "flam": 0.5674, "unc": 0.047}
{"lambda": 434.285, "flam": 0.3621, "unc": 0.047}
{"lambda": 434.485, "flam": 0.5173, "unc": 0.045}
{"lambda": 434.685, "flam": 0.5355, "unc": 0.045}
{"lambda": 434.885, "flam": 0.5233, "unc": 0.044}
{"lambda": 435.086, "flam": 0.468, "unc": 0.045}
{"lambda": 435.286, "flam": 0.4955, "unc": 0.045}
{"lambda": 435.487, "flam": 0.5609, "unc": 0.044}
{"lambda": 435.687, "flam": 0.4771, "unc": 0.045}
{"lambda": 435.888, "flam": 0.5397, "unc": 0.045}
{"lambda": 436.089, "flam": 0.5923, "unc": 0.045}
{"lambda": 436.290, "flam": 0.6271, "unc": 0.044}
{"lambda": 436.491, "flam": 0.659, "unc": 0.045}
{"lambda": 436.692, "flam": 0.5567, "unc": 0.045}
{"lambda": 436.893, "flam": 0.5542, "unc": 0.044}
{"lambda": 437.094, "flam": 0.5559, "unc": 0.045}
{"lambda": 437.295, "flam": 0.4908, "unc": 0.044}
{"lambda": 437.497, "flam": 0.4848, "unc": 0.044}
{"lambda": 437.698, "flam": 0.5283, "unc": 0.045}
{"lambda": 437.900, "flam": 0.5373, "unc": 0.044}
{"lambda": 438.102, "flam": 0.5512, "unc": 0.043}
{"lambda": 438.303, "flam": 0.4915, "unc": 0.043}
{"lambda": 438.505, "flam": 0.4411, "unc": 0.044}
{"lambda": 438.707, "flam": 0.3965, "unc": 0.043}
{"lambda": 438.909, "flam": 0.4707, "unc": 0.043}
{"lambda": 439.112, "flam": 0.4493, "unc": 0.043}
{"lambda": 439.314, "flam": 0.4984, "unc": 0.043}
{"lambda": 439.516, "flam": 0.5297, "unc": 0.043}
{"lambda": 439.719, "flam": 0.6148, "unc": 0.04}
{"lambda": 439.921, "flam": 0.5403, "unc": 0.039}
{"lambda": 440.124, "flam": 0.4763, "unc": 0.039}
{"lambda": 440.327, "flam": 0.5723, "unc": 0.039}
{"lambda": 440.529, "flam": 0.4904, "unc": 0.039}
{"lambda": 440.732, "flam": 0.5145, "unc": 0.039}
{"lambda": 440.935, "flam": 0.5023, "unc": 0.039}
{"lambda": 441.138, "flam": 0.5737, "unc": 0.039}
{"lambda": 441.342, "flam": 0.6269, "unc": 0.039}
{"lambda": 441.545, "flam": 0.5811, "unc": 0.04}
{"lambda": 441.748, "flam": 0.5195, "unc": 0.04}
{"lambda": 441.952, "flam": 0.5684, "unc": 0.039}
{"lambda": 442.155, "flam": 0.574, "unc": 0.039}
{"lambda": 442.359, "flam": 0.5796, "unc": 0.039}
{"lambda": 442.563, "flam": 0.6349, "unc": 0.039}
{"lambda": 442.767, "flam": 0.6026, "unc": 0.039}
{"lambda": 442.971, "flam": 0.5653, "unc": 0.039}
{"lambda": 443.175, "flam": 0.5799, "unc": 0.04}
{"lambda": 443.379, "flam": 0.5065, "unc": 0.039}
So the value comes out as -0.17 nm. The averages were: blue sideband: 0.469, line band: 0.511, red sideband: 0.521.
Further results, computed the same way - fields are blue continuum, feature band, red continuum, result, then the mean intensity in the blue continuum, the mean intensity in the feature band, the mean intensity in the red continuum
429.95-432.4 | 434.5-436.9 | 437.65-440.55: -0.30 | 0.459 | 0.548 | 0.506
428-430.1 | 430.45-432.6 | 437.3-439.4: 0.14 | 0.497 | 0.461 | 0.485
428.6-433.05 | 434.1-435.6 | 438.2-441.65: -0.02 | 0.472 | 0.499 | 0.516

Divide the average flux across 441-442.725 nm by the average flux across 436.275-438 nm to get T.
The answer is 1.05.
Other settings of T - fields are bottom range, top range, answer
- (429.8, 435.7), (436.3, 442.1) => 1.10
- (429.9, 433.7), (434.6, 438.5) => 1.14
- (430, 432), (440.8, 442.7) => 1.28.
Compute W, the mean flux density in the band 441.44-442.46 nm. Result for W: 0.565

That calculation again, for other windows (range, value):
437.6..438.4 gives 0.527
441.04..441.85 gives 0.575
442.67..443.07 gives 0.584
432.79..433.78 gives 0.524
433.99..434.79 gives 0.496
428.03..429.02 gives 0.524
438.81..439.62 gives 0.487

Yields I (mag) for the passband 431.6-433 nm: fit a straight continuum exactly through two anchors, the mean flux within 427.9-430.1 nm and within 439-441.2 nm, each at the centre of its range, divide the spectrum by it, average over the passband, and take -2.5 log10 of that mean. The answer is -0.014 mag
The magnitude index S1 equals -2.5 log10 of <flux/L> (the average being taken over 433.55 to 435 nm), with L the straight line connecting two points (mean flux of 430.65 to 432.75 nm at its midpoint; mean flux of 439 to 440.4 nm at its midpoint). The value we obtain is -0.03 mag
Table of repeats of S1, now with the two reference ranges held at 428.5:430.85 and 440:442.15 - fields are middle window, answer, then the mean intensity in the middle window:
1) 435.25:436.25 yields -0.071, 0.541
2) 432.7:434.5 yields -0.030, 0.505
